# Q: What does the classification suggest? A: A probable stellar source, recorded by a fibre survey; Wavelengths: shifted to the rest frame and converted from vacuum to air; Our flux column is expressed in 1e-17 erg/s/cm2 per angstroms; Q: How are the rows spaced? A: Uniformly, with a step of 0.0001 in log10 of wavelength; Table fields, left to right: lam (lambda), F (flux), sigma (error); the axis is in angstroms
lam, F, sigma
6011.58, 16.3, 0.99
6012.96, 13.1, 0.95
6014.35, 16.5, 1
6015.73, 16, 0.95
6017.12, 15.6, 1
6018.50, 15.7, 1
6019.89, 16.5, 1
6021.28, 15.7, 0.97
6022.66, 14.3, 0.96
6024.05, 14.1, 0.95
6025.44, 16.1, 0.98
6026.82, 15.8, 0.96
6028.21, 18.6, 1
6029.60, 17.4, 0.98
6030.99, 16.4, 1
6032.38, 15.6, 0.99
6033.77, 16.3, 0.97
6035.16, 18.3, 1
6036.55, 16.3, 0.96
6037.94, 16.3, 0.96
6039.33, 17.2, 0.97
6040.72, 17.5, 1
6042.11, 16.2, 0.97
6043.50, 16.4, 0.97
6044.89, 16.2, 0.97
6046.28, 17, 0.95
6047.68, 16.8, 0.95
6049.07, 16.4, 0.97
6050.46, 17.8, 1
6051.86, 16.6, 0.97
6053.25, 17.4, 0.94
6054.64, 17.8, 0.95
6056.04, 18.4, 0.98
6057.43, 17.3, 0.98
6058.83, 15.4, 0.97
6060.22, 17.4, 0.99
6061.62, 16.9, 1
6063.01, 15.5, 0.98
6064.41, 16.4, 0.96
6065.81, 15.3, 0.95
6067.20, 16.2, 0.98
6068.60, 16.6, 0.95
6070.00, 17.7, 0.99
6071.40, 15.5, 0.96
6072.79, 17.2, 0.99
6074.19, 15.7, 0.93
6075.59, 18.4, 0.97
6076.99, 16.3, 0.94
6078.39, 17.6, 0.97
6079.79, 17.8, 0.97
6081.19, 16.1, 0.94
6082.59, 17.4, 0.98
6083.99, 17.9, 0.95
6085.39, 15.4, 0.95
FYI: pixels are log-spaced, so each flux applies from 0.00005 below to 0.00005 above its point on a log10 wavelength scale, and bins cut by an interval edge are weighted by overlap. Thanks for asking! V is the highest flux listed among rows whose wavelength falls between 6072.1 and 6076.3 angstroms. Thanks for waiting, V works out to 18.4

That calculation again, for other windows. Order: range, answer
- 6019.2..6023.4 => 16.5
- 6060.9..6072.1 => 17.7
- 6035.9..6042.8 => 17.5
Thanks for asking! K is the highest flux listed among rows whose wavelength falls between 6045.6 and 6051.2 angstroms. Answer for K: 17.8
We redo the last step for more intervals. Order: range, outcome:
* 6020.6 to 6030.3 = 18.6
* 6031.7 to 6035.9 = 18.3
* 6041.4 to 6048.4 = 17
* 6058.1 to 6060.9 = 17.4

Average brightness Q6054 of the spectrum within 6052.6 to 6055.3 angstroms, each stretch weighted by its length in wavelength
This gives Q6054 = 17.6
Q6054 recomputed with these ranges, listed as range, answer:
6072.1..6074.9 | 16.4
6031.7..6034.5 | 16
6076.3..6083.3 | 17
